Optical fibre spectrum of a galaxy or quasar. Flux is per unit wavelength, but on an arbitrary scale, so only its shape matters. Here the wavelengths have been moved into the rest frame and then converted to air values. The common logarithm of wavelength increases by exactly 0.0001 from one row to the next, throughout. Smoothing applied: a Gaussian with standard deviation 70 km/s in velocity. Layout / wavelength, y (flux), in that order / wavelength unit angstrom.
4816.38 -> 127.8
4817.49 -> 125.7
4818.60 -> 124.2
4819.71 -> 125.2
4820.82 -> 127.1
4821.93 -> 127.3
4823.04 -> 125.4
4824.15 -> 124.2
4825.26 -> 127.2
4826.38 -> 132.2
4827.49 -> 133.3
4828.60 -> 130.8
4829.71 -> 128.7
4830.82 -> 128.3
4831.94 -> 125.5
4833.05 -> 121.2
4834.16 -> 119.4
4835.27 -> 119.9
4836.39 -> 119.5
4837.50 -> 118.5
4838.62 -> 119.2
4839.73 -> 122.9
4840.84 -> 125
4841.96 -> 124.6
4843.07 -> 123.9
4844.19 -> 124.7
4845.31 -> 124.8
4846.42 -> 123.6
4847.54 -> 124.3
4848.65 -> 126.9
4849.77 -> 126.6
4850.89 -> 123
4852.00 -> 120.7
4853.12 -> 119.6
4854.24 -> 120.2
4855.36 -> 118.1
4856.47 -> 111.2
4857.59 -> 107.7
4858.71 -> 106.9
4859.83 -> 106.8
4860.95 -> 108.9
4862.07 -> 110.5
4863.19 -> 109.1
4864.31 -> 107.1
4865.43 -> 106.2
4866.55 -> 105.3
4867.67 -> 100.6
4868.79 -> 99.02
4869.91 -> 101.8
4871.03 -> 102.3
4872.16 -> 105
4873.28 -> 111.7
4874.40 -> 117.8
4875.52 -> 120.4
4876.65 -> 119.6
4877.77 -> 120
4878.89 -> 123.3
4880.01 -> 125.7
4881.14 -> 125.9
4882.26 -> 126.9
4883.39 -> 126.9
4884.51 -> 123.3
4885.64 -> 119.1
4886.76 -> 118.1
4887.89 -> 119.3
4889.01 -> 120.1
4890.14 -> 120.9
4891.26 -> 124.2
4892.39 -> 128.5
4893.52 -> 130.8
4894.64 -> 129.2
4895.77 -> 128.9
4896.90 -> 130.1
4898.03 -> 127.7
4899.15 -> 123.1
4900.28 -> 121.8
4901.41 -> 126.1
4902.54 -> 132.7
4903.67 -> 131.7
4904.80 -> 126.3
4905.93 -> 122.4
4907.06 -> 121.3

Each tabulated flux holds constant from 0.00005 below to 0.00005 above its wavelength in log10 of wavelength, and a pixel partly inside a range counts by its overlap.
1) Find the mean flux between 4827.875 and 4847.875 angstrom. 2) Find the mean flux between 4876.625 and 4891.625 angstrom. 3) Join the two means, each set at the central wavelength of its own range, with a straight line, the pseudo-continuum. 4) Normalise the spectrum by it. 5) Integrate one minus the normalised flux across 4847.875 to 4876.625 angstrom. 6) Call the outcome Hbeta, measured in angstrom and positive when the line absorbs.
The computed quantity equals 2.6 angstrom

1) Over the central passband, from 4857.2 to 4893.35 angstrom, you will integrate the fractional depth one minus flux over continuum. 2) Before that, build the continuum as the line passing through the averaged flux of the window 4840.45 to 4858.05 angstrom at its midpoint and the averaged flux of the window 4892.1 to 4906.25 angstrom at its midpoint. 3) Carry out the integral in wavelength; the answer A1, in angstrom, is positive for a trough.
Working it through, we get 2.88 angstrom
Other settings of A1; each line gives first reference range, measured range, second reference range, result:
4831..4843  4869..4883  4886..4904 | 0.9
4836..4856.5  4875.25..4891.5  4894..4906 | 0.5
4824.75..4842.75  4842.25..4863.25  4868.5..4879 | 0.1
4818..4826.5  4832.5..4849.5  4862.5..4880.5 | -0.3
